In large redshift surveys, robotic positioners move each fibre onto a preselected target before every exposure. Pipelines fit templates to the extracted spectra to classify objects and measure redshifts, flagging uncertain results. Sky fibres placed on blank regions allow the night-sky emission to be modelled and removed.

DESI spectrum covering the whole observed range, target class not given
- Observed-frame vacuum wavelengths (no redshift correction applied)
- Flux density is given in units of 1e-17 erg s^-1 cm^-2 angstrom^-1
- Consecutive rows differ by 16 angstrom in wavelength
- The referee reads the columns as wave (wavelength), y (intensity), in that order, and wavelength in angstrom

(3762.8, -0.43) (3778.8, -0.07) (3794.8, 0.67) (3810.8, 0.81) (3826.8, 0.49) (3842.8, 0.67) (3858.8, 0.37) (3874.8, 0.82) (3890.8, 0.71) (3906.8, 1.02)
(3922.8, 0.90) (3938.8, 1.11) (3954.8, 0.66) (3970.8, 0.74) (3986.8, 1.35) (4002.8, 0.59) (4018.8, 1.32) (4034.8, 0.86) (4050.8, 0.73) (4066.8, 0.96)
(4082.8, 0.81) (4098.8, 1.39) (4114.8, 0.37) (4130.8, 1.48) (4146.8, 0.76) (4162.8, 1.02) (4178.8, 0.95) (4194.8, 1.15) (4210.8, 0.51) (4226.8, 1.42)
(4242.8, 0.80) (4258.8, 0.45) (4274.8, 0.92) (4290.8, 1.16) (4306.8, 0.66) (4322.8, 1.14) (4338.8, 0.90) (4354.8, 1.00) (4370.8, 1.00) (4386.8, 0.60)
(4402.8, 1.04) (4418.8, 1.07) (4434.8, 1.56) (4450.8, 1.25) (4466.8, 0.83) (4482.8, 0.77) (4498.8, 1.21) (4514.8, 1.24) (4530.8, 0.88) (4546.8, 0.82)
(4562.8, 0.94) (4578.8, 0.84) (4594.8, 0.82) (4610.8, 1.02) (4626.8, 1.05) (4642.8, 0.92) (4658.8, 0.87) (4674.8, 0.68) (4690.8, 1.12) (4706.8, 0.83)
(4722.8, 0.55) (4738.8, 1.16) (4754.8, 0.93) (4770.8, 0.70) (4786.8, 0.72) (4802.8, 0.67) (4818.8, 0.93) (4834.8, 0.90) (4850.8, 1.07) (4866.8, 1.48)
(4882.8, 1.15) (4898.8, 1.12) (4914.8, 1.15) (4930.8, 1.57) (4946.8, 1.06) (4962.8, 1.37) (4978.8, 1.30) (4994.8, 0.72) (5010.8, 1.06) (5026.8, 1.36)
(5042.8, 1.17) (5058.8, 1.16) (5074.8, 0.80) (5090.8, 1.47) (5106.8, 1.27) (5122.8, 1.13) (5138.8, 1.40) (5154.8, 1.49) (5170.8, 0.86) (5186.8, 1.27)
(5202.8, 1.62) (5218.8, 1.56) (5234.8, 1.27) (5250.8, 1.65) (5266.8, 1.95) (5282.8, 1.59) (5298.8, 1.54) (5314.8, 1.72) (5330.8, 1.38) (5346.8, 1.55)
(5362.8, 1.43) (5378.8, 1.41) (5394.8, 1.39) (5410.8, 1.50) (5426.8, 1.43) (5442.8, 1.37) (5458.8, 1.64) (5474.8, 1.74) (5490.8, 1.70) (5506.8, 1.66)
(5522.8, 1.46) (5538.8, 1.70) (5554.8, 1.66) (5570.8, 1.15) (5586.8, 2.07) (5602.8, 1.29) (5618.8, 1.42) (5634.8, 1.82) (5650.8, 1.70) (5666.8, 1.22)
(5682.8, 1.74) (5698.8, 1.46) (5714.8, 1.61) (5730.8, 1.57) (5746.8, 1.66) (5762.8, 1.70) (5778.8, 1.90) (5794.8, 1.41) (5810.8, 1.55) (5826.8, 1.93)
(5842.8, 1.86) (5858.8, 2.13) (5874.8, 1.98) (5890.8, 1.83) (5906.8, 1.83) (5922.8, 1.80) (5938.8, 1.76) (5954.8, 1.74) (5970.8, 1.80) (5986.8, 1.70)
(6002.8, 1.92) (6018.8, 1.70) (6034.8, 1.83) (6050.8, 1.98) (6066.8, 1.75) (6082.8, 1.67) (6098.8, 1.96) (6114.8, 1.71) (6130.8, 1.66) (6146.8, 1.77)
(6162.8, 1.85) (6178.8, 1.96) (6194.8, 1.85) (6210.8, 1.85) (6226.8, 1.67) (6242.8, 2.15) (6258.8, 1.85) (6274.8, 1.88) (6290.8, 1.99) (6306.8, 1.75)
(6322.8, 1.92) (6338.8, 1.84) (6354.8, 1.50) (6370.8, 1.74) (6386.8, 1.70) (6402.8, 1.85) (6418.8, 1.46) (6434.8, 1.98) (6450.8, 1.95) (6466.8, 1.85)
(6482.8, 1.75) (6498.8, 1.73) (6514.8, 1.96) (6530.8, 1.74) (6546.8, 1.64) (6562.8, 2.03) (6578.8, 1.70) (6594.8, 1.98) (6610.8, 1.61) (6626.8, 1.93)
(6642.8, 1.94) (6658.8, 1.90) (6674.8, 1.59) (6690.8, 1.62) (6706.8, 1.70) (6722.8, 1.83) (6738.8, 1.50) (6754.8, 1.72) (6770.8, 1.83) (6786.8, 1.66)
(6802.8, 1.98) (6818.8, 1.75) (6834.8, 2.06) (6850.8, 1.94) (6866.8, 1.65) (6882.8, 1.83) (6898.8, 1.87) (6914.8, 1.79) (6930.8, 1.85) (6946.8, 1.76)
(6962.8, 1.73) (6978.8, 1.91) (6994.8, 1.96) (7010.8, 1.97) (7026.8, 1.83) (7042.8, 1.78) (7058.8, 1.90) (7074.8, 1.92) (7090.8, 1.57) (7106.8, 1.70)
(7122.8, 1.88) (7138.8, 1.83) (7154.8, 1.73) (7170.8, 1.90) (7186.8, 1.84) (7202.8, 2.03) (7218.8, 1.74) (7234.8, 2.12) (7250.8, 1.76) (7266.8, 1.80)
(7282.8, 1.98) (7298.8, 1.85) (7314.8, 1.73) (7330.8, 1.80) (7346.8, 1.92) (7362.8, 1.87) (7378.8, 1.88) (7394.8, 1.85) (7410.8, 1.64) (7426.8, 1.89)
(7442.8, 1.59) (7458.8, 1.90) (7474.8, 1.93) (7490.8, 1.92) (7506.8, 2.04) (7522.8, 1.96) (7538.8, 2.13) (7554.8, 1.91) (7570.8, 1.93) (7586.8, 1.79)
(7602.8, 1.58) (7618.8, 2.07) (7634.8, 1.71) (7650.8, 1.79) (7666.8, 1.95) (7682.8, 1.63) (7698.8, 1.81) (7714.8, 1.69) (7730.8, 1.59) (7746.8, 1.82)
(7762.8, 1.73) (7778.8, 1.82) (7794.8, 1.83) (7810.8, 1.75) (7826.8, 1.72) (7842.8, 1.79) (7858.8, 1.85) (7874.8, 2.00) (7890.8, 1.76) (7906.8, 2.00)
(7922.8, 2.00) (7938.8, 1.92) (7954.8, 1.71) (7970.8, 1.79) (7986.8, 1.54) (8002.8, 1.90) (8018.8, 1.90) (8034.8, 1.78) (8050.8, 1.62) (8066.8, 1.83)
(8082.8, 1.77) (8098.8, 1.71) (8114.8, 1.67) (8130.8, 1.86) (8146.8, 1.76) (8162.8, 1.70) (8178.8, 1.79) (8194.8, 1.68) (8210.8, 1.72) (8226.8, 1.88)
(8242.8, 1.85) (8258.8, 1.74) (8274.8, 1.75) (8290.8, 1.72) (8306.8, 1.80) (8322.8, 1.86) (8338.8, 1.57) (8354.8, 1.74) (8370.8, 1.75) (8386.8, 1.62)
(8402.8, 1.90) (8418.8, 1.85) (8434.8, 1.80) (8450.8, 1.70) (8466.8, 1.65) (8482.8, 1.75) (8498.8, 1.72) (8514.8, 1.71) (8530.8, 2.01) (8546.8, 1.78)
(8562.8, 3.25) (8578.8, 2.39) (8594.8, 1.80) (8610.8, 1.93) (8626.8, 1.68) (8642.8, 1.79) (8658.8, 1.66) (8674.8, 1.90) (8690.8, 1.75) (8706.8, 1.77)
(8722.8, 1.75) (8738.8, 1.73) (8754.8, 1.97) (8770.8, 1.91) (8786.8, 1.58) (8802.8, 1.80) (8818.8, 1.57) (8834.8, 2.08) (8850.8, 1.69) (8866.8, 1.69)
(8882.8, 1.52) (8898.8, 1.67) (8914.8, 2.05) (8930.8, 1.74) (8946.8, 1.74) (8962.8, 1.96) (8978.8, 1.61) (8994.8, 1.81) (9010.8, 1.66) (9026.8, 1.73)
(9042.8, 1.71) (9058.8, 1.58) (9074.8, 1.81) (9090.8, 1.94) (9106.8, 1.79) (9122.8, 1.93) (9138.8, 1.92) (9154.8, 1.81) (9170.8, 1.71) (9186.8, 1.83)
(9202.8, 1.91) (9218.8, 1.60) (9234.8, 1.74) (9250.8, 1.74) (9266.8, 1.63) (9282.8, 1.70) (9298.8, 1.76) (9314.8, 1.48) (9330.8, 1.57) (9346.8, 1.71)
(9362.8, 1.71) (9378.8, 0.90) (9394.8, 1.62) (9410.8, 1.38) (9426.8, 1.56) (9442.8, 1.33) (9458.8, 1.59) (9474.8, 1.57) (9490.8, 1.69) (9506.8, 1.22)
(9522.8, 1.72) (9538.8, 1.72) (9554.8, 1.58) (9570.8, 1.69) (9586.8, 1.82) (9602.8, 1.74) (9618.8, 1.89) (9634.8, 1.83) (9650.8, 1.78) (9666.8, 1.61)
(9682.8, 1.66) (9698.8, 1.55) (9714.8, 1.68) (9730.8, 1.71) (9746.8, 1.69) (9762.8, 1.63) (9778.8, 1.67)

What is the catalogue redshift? 0.30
